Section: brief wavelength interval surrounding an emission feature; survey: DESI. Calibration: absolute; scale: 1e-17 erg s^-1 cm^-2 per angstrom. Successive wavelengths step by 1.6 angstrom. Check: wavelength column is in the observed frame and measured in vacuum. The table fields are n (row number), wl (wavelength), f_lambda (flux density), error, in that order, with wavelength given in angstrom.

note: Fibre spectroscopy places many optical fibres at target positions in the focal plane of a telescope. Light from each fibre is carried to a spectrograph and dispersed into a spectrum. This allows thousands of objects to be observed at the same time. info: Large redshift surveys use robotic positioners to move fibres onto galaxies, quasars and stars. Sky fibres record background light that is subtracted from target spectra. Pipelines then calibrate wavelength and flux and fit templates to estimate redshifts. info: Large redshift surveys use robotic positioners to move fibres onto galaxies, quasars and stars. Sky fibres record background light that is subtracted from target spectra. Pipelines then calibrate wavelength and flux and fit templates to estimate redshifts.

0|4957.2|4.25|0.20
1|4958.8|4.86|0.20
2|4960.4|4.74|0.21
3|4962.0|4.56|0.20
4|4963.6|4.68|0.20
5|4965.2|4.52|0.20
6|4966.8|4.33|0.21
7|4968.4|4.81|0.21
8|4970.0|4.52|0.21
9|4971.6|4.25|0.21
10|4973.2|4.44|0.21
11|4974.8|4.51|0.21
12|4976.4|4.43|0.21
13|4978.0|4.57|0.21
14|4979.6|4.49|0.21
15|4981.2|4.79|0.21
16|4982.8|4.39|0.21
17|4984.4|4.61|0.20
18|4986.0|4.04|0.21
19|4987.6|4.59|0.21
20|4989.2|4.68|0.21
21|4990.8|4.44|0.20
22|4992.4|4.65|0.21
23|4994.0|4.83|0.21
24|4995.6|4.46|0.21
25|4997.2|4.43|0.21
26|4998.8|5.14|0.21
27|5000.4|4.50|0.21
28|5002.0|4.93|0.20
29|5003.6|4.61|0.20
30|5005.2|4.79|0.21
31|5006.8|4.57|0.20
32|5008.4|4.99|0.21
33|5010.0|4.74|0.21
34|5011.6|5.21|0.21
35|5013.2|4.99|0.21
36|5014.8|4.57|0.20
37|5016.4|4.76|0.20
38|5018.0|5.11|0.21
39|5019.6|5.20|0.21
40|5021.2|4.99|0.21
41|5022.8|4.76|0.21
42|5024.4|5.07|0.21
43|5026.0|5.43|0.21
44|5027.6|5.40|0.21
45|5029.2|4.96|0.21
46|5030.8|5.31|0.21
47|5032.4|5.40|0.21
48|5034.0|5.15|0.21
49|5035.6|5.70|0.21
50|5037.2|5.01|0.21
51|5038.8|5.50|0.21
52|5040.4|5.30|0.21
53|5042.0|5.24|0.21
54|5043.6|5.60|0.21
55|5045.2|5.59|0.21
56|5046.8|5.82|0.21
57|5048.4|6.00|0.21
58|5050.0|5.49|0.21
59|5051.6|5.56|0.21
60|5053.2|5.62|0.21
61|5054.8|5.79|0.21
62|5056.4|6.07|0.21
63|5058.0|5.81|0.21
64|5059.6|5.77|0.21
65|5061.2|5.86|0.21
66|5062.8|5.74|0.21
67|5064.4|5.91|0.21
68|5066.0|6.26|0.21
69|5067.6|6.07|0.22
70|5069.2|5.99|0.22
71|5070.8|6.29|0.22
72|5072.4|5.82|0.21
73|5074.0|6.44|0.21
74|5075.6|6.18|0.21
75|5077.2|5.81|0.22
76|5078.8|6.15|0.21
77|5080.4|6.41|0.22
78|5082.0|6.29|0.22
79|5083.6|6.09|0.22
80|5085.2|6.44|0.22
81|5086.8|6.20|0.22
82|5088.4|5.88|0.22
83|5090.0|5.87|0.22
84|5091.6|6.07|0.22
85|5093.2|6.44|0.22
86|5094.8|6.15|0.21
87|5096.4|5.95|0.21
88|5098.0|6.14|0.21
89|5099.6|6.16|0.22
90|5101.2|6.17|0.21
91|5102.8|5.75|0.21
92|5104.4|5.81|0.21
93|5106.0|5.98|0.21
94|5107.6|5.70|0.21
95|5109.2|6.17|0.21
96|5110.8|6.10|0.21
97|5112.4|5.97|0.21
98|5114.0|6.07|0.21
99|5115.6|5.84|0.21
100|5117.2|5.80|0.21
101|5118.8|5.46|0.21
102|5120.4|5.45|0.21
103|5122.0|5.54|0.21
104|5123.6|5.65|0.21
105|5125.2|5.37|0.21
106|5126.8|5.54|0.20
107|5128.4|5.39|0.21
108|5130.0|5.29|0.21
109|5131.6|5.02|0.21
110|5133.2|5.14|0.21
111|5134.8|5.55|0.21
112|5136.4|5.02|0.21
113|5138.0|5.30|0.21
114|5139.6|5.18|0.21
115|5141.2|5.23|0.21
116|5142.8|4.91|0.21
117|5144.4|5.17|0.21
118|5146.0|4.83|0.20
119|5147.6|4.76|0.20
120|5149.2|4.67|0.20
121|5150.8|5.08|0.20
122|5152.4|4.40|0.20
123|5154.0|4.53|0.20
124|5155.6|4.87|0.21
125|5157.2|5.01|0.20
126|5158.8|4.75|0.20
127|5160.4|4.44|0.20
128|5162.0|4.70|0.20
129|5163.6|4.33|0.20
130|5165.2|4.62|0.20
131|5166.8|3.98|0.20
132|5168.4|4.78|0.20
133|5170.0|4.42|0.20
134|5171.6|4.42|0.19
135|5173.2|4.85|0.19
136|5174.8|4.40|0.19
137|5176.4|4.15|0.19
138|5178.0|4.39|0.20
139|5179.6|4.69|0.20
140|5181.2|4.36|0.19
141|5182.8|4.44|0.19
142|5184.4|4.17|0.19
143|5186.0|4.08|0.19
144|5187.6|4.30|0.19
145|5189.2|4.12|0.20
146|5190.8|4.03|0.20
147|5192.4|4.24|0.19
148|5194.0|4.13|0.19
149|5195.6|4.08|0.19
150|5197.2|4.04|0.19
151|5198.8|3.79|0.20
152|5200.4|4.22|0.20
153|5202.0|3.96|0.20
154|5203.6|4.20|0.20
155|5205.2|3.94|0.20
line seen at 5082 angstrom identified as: C III]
